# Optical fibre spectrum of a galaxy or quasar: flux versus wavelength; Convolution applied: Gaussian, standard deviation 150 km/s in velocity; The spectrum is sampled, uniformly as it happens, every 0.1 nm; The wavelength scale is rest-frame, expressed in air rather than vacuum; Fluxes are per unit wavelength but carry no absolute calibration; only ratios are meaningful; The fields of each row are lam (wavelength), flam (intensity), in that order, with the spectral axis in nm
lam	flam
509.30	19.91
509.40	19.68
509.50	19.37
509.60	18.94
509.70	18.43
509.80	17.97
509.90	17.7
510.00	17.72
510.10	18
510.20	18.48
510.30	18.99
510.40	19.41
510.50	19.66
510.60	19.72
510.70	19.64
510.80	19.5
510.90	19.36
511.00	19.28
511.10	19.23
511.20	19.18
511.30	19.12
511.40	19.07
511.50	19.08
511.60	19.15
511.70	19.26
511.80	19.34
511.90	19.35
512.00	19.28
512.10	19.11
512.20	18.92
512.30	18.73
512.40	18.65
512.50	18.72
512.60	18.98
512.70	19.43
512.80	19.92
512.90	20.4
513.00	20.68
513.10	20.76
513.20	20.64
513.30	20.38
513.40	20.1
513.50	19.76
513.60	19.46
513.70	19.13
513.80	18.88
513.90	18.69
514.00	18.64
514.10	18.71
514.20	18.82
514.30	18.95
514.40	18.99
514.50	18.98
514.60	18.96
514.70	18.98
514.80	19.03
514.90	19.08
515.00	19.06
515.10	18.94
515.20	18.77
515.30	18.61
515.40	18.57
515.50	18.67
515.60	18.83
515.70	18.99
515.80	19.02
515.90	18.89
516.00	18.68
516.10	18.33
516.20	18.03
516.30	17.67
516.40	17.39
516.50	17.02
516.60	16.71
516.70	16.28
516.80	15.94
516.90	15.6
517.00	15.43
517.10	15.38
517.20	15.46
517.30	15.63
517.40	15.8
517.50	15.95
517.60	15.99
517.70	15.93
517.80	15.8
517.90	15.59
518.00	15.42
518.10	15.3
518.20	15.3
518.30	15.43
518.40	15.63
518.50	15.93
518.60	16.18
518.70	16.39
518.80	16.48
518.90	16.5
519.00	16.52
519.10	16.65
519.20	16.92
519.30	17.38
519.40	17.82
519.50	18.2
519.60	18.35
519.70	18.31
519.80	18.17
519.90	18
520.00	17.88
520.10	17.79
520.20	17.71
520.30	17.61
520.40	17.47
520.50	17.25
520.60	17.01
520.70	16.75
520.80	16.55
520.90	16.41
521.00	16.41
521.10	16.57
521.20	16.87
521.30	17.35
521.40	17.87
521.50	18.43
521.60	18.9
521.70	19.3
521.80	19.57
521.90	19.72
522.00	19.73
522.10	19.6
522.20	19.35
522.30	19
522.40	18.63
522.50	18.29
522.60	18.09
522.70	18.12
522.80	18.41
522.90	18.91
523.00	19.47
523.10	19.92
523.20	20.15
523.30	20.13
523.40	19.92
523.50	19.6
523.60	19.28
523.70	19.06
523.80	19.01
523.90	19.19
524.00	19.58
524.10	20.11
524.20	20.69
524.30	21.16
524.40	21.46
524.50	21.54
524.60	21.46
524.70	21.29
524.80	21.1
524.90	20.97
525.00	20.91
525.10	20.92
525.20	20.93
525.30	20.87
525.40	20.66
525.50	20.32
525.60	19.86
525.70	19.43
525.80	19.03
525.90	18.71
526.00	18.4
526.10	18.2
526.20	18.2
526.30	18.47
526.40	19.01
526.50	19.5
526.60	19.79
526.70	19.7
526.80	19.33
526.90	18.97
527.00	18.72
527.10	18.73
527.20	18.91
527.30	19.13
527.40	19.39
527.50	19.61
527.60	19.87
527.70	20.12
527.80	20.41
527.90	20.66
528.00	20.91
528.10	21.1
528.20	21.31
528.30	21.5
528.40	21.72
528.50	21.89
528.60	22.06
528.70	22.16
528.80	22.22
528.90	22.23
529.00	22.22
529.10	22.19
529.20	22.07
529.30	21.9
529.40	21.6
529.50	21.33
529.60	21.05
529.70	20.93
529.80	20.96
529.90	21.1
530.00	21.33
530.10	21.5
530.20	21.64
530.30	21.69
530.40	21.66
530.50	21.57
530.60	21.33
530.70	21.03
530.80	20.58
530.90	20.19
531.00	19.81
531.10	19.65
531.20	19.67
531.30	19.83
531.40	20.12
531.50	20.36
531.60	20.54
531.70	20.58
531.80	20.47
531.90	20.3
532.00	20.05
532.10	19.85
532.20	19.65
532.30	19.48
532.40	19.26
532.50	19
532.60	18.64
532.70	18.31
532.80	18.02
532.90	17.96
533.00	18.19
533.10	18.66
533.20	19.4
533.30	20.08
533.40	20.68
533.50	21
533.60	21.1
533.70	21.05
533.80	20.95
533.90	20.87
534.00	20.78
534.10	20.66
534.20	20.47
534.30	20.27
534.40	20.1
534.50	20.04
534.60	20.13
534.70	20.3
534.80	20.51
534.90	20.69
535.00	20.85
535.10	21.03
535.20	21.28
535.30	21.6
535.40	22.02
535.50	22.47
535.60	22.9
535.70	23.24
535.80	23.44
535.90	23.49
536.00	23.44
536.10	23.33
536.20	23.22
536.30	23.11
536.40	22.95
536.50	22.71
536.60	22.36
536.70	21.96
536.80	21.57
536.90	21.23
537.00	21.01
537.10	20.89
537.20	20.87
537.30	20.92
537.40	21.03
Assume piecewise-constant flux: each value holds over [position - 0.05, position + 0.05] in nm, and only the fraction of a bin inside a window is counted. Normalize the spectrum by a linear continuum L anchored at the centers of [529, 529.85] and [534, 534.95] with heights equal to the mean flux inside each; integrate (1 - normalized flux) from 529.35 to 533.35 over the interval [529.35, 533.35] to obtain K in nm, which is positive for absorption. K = 0.18 nm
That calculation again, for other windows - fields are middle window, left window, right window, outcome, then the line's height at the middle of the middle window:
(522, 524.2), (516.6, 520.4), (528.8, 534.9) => -0.17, 17.9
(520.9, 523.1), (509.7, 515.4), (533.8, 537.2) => 0.18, 20.2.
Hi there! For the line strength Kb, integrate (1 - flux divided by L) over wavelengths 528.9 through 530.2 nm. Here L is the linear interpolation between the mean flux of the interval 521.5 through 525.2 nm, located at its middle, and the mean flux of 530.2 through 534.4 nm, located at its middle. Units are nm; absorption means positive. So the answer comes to -0.10 nm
